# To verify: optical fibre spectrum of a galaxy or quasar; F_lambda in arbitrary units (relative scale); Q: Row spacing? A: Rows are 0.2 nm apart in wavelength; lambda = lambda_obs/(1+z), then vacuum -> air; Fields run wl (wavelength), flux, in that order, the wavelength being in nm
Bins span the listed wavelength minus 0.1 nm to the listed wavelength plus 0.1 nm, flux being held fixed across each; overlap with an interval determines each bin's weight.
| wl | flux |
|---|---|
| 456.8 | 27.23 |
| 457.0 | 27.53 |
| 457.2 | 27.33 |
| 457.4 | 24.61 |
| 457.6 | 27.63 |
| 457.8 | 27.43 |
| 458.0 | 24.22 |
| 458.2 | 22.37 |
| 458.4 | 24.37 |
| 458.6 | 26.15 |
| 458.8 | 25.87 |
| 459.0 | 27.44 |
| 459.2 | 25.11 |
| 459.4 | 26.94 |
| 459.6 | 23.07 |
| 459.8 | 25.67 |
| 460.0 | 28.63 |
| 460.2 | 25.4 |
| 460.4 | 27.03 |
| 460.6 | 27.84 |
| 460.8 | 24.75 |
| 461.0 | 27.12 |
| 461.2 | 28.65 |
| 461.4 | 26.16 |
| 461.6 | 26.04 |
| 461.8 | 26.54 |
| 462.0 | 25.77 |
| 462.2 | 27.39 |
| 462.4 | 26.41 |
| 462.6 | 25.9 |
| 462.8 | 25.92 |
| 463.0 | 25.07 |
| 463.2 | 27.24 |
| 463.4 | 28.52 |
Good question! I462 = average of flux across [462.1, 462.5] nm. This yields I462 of 26.9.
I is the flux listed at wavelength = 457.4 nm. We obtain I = 24.61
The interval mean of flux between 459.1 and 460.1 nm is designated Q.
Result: 25.9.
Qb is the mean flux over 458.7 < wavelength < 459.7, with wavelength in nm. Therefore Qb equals 25.7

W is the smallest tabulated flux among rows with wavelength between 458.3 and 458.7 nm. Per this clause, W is 24.37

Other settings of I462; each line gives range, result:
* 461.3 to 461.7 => 26.1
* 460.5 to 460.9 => 26.3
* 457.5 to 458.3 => 25.4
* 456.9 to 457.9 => 26.9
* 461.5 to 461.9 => 26.3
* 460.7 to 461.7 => 26.5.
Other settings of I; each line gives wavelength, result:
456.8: 27.23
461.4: 26.16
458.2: 22.37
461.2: 28.65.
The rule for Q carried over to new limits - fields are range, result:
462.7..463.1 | 25.5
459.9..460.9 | 26.7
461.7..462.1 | 26.2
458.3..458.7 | 25.3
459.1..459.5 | 26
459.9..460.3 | 27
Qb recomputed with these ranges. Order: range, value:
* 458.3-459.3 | 25.8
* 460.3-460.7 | 27.4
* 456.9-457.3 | 27.4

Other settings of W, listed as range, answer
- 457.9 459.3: 22.37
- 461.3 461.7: 26.04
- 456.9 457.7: 24.61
